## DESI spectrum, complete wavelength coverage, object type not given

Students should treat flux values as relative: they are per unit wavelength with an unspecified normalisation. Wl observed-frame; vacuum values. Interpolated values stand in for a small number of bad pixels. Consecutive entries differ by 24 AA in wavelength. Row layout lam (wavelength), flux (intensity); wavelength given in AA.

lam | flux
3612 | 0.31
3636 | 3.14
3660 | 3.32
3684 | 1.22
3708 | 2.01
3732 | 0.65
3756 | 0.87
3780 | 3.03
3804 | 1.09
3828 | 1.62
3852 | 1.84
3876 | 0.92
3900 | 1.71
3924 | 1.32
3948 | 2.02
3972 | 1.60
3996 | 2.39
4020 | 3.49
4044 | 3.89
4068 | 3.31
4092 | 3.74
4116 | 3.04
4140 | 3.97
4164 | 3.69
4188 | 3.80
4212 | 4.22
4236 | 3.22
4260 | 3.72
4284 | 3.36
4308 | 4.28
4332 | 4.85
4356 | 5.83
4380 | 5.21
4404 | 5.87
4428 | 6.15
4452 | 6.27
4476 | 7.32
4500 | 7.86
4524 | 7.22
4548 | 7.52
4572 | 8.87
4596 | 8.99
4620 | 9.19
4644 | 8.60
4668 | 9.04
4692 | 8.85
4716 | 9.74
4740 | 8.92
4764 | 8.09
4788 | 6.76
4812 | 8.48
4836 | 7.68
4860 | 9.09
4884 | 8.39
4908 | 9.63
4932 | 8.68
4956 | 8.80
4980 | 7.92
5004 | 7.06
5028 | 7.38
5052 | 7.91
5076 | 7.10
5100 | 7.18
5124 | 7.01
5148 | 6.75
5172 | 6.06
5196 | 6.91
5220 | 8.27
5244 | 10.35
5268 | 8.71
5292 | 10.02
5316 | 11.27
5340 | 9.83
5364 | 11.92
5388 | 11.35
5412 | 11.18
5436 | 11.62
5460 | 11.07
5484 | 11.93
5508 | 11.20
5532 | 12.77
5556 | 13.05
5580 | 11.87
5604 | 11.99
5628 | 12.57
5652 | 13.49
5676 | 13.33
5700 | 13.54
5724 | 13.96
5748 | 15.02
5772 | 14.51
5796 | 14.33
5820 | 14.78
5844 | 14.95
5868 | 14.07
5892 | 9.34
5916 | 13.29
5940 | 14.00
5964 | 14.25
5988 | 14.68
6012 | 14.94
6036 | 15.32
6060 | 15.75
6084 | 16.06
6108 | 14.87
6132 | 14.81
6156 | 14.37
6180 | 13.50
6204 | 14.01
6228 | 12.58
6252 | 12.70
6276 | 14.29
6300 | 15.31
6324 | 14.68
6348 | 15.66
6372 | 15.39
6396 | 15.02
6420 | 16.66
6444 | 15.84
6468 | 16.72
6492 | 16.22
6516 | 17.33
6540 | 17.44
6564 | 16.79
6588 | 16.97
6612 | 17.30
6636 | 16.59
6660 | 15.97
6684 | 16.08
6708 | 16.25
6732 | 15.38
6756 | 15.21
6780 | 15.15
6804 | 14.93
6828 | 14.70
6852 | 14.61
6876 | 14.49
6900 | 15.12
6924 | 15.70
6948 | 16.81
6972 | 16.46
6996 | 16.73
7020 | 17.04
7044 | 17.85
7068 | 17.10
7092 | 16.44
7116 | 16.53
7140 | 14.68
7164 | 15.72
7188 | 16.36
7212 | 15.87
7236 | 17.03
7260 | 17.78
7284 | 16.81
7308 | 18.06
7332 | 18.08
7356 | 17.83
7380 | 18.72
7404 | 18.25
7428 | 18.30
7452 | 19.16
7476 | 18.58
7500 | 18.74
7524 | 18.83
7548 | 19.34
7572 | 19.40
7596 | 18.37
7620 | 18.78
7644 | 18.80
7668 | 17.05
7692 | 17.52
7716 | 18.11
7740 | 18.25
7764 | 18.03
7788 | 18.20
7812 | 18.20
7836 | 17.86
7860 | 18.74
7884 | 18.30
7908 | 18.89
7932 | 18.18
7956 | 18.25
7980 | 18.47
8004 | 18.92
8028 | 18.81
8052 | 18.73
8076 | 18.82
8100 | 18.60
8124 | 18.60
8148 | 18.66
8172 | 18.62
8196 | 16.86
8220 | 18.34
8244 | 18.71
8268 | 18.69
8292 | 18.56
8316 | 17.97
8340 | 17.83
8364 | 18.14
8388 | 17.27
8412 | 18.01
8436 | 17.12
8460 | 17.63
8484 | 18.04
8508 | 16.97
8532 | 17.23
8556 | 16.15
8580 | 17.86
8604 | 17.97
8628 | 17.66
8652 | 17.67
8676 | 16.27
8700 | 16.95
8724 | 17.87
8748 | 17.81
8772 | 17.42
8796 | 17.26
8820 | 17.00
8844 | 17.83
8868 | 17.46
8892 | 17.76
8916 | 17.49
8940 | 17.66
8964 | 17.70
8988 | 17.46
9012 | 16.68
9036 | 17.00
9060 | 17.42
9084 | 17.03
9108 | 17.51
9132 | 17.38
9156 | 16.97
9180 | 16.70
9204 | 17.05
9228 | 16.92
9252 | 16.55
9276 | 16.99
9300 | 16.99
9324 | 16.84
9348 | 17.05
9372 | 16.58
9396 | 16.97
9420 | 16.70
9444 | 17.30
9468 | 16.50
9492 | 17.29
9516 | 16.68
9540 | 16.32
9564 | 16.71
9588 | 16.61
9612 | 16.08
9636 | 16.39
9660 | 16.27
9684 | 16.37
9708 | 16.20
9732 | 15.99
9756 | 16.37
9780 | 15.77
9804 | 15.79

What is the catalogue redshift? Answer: 0.00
